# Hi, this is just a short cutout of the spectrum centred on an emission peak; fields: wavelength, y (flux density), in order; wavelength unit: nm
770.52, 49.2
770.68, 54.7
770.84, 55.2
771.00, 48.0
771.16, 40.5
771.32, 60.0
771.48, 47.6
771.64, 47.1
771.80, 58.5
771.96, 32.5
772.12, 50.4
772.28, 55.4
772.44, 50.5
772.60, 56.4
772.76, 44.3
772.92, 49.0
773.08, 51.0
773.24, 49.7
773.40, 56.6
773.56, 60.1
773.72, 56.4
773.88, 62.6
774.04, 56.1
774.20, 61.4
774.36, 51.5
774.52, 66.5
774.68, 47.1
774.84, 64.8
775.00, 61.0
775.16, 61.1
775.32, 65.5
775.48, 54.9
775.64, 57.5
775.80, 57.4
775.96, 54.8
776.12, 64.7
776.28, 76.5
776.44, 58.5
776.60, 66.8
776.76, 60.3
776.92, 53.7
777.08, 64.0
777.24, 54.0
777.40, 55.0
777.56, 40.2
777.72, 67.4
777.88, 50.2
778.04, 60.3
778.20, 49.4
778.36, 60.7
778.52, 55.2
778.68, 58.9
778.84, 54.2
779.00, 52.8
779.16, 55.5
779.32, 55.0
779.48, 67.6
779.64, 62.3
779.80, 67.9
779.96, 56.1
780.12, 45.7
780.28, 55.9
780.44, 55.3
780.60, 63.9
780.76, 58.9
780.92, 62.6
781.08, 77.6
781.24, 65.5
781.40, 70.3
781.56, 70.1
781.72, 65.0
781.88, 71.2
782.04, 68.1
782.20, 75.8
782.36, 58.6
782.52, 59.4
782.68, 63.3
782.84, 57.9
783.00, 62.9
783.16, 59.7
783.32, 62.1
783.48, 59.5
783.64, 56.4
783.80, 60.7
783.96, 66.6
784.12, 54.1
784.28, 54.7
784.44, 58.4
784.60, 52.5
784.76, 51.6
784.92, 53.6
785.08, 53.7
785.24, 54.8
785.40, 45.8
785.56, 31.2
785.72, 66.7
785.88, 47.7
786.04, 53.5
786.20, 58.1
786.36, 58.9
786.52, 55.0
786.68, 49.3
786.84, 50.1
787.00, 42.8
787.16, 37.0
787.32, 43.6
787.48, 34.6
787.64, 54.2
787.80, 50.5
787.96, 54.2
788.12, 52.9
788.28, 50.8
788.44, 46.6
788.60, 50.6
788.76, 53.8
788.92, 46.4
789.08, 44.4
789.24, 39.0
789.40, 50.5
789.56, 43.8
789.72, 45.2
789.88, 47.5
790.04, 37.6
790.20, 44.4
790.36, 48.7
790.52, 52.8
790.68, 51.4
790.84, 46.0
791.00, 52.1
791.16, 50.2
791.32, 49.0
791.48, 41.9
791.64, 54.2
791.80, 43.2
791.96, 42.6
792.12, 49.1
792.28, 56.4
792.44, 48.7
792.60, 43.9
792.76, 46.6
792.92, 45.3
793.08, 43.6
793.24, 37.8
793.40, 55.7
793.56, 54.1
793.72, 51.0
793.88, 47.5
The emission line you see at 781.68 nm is C III]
